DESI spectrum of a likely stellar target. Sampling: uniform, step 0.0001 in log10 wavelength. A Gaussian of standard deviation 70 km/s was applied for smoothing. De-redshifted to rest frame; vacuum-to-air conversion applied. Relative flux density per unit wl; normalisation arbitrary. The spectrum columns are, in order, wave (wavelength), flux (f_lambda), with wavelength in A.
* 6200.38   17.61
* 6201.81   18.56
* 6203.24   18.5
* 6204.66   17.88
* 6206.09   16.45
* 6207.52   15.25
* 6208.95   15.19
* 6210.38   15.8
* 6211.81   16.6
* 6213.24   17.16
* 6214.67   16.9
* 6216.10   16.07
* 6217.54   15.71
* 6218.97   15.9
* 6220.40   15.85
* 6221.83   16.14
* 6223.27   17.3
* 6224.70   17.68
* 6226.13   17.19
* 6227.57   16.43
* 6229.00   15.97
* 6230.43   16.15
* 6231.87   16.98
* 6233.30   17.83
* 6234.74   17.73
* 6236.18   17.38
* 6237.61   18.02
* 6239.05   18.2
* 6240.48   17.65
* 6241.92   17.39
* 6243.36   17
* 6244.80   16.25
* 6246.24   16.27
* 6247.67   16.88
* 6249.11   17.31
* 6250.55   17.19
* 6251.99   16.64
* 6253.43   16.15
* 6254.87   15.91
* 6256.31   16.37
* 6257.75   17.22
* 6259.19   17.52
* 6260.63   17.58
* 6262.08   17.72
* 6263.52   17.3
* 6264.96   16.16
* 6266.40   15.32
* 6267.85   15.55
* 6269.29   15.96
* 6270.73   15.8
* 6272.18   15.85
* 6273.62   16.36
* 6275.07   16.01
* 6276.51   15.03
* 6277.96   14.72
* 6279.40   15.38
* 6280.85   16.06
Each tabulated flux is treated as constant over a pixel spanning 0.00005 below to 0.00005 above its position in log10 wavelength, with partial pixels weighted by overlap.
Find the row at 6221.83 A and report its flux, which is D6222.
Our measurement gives 16.14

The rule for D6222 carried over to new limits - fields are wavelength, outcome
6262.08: 17.72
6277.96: 14.72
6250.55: 17.19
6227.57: 16.43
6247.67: 16.88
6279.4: 15.38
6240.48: 17.65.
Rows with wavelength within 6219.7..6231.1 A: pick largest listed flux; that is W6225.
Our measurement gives 17.68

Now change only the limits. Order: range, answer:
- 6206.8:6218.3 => 17.16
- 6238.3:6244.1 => 18.2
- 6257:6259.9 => 17.52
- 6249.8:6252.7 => 17.19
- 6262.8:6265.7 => 17.3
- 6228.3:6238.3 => 18.02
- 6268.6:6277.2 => 16.36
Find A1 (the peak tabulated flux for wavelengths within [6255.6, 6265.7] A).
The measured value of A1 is 17.72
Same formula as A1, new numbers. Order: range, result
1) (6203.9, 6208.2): 17.88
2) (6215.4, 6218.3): 16.07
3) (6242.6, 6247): 17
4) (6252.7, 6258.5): 17.22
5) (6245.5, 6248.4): 16.88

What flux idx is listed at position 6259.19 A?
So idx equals 17.52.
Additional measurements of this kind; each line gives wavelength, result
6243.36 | 17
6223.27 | 17.3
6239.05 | 18.2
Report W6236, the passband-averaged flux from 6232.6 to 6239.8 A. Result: 17.8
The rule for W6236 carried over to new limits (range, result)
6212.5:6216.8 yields 16.7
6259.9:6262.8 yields 17.6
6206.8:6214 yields 16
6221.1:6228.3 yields 16.9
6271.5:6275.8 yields 16.1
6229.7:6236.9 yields 17.2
